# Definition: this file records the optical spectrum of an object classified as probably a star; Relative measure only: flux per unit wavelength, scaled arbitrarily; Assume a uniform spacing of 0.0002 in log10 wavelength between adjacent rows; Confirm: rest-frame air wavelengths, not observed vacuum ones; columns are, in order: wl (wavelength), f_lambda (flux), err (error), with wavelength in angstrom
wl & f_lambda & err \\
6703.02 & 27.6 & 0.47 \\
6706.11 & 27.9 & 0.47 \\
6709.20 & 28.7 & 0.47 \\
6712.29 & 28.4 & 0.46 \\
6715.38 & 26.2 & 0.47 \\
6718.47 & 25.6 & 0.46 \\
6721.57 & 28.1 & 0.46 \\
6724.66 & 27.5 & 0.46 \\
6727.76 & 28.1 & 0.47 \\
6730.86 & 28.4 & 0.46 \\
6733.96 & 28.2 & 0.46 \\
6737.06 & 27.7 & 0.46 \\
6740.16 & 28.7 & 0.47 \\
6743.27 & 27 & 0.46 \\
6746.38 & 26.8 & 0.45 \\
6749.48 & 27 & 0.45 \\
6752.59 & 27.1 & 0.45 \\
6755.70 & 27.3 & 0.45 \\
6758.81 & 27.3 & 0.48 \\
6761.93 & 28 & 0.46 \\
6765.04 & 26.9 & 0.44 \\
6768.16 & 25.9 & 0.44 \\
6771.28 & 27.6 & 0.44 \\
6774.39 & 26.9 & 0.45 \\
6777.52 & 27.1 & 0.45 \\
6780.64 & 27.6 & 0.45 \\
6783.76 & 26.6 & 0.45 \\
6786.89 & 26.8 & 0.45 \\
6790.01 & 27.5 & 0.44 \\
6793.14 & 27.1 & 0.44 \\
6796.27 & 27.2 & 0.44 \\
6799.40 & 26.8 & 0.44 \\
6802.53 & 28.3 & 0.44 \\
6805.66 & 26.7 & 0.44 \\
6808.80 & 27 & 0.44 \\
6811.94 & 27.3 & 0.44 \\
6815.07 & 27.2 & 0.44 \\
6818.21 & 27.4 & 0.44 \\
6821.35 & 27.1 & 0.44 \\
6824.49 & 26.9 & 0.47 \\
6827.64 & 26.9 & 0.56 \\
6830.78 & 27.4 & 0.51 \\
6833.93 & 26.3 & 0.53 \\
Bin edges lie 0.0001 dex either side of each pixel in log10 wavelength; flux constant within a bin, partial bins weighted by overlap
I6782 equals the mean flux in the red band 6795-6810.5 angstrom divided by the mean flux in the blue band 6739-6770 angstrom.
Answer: 1.0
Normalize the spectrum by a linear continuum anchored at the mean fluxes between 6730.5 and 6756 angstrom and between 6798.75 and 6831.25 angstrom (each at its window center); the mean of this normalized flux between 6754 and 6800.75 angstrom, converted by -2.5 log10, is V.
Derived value 0.01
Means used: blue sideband 27.6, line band 27.1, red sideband 27.2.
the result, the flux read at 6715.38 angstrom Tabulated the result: 26.2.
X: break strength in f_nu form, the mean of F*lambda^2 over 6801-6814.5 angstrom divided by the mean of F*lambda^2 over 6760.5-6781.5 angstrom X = 1.0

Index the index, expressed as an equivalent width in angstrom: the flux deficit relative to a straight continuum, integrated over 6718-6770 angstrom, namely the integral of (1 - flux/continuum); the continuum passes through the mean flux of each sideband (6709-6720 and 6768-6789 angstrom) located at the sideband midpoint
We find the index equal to -0.74 angstrom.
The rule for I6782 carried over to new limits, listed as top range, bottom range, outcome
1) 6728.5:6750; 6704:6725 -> 1.01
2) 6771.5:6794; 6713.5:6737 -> 0.99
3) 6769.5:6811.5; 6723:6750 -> 0.98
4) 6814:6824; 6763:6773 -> 1.01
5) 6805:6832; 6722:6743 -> 0.97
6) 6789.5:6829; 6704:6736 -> 0.98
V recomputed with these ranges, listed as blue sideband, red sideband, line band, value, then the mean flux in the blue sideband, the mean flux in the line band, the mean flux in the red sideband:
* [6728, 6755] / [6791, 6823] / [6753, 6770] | 0.02 mag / 27.6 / 27.1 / 27.2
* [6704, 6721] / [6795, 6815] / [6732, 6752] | -0.01 mag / 27.4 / 27.6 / 27.2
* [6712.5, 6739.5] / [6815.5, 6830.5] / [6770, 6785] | 0.01 mag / 27.6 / 27.2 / 27.1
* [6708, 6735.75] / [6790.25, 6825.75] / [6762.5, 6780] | 0.02 mag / 27.7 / 27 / 27.2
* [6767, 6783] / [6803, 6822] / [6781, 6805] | 0.00 mag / 27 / 27.2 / 27.2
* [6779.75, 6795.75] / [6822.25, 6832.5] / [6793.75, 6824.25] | -0.01 mag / 27.1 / 27.2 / 27.1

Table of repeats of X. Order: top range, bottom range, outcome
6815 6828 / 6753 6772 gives 1.02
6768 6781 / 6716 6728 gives 1.01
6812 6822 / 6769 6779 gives 1.02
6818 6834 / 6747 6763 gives 1.01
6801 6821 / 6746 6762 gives 1.02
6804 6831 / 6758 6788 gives 1.01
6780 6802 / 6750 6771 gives 1.01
